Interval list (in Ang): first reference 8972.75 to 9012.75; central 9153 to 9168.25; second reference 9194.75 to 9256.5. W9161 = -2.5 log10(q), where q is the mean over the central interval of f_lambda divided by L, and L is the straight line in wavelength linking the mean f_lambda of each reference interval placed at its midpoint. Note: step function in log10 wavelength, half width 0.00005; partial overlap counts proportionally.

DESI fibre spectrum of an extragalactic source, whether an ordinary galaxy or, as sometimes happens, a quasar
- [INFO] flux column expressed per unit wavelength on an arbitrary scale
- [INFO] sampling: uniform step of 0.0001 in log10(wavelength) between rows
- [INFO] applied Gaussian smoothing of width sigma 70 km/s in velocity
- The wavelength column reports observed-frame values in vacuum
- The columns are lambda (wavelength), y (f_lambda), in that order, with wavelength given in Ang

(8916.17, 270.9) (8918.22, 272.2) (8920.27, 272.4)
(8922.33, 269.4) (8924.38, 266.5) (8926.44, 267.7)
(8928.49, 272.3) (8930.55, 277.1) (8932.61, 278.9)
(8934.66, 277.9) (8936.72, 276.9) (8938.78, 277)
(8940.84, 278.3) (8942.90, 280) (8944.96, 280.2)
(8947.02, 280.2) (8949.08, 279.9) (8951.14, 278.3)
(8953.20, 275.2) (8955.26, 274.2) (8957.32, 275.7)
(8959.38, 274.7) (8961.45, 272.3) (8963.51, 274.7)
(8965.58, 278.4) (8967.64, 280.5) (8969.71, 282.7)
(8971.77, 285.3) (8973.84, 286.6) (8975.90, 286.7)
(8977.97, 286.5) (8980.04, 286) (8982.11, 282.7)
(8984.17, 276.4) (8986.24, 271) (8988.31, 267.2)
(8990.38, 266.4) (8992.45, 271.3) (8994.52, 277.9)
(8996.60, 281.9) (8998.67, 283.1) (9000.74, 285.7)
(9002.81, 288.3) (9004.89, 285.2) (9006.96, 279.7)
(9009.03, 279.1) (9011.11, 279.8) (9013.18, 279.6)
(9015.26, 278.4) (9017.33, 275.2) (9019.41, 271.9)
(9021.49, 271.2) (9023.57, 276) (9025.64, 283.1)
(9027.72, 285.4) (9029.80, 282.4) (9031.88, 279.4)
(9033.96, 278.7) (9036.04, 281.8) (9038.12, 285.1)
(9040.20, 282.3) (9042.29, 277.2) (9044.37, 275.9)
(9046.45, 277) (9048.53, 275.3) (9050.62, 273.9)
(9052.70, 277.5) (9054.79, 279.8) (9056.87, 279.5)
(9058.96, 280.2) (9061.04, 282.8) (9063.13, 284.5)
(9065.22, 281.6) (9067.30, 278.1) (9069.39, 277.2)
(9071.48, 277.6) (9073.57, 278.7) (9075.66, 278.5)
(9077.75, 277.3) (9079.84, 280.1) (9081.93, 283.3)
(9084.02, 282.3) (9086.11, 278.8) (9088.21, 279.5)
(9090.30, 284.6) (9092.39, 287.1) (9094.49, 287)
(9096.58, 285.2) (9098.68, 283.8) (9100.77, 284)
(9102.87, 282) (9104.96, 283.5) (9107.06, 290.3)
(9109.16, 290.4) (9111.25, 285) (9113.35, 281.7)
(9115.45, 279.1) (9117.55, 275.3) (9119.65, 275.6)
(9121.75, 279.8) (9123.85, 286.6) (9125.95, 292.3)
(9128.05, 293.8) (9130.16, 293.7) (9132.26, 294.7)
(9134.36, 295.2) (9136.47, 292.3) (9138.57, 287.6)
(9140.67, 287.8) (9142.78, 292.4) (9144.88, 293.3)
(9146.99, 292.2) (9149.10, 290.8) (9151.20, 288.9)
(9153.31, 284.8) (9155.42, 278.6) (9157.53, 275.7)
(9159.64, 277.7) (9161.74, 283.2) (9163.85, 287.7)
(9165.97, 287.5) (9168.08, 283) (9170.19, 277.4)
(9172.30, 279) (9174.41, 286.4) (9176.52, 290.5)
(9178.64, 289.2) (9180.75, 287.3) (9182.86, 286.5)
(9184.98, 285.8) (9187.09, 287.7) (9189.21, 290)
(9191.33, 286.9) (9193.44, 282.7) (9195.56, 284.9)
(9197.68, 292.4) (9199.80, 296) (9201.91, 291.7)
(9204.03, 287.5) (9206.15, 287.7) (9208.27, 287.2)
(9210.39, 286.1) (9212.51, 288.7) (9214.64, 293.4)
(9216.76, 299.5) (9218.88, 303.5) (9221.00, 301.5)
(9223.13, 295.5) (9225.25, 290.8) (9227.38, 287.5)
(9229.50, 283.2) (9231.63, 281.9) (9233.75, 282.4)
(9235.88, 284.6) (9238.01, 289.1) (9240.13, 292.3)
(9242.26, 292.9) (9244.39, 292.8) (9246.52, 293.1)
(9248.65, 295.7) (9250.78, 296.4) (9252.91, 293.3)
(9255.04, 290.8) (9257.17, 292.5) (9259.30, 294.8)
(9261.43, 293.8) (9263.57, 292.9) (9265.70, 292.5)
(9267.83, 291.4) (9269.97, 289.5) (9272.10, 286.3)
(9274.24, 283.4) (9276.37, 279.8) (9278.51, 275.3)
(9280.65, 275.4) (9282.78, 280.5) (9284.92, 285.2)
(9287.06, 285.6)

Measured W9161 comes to 0.02 mag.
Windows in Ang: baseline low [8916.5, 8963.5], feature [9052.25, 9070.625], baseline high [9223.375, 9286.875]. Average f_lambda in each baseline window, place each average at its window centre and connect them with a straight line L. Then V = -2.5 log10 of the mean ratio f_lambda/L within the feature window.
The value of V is 0.000 mag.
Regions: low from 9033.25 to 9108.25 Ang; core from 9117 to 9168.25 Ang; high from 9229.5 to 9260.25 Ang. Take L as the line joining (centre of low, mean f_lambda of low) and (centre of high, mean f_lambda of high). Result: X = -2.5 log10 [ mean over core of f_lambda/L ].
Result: -0.008 mag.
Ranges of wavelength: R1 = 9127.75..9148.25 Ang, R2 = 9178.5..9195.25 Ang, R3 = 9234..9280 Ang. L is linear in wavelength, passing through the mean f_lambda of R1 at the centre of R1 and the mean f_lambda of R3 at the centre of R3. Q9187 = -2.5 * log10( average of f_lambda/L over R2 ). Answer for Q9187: 0.016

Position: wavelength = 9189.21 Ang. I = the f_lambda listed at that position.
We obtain 290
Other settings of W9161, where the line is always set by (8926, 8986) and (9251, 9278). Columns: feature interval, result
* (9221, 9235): 0.00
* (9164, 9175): 0.01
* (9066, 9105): 0.01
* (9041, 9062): 0.02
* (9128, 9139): -0.03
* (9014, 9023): 0.03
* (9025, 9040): 0.00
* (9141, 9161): 0.00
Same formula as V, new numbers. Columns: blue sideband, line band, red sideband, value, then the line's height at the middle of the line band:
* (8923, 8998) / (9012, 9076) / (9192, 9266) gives 0.011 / 282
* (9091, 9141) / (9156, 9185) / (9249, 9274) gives 0.017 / 289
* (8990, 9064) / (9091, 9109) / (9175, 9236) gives -0.008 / 283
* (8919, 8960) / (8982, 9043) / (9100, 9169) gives 0.004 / 280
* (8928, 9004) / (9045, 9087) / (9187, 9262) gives 0.016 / 283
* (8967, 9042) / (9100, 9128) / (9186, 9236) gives 0.005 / 285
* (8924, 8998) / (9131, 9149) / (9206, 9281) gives -0.024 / 285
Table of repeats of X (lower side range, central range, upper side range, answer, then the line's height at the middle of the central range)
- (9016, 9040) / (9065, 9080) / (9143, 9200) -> 0.01 mag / 281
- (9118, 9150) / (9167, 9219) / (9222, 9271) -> 0.01 mag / 290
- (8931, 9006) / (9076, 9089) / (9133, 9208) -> 0.01 mag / 284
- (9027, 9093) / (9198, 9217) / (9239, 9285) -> -0.01 mag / 287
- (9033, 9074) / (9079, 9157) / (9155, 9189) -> -0.02 mag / 282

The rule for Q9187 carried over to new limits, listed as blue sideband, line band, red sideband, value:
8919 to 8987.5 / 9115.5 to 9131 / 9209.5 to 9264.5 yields 0.01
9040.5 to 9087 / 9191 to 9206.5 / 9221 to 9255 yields 0.00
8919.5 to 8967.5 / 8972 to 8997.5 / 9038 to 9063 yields -0.01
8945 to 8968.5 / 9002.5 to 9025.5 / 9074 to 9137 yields 0.01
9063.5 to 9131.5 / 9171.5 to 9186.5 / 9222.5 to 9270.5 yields 0.00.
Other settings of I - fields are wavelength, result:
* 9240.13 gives 292.3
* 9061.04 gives 282.8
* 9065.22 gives 281.6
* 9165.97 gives 287.5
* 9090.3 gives 284.6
